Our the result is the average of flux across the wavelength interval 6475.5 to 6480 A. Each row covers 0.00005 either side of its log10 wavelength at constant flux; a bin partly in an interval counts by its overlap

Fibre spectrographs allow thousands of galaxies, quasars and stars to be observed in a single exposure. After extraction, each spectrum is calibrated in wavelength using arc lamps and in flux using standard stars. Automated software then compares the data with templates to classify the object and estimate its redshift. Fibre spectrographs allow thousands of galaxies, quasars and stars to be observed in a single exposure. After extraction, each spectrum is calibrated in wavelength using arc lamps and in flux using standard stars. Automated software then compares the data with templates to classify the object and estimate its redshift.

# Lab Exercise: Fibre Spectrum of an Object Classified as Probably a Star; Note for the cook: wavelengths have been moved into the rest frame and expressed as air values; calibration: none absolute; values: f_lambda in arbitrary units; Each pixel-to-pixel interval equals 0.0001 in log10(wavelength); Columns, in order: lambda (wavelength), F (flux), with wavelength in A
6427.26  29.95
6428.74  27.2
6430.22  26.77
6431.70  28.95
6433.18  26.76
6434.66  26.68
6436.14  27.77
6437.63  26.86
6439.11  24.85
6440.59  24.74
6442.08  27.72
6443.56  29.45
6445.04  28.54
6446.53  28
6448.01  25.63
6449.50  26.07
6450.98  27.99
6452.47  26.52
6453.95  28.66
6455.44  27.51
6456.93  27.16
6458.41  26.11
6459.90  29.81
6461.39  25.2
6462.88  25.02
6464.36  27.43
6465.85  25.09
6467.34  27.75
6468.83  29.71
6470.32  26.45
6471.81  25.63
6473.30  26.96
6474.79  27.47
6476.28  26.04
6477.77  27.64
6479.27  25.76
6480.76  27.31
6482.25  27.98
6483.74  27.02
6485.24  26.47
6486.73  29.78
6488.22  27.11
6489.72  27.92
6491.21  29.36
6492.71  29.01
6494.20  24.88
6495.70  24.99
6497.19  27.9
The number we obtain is 26.5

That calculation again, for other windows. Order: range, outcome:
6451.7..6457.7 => 27.5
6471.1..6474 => 26.3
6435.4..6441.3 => 26.1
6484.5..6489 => 27.8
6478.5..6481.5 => 26.5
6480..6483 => 27.7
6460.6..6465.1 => 25.9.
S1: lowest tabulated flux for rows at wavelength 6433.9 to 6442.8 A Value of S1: 24.74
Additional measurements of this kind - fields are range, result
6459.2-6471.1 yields 25.02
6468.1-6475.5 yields 25.63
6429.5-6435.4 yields 26.68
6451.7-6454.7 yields 26.52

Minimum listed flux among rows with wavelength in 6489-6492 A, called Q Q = 27.92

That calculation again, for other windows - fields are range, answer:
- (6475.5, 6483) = 25.76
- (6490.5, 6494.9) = 24.88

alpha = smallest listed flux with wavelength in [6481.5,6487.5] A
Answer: 26.47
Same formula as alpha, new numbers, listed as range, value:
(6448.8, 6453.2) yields 26.07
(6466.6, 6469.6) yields 27.75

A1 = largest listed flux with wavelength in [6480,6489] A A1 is 29.78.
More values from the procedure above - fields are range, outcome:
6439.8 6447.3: 29.45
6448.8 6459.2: 28.66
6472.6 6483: 27.98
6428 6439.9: 28.95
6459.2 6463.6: 29.81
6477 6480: 27.64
